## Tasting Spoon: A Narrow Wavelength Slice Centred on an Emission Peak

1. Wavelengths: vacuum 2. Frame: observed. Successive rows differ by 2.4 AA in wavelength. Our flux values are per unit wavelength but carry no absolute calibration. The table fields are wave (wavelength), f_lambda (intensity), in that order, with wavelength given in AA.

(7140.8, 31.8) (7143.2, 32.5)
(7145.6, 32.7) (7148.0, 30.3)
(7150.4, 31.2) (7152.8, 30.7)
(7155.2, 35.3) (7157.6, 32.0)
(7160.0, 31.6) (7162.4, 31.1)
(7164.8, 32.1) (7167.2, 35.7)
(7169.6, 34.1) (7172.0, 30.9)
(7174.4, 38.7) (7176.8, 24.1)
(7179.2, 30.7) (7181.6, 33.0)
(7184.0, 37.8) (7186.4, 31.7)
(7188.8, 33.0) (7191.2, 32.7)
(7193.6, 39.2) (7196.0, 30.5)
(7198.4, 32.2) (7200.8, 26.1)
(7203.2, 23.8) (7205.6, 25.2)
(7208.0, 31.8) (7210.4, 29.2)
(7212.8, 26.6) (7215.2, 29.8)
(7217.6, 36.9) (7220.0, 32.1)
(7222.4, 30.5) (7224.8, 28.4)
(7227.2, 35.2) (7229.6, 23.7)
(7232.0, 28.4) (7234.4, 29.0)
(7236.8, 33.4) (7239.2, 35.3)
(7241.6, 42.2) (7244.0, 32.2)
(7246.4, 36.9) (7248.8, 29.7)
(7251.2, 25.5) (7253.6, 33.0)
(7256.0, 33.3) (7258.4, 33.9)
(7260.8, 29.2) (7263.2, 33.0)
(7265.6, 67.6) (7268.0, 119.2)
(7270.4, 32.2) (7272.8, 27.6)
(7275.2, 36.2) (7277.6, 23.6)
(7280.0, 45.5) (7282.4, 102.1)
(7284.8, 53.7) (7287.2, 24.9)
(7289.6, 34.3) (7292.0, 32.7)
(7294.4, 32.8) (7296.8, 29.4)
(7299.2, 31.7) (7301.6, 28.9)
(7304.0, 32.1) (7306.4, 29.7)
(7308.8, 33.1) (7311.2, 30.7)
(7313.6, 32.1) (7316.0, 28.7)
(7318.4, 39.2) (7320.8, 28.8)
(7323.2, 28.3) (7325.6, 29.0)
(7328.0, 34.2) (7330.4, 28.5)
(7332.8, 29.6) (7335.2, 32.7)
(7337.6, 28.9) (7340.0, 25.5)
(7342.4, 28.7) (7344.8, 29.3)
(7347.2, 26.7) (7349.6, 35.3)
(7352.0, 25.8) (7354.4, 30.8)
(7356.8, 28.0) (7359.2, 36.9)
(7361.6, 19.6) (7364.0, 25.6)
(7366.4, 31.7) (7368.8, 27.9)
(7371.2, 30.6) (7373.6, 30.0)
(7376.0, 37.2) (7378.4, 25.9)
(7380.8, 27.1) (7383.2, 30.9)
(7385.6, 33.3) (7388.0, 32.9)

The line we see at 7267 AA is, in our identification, [S II] 6716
